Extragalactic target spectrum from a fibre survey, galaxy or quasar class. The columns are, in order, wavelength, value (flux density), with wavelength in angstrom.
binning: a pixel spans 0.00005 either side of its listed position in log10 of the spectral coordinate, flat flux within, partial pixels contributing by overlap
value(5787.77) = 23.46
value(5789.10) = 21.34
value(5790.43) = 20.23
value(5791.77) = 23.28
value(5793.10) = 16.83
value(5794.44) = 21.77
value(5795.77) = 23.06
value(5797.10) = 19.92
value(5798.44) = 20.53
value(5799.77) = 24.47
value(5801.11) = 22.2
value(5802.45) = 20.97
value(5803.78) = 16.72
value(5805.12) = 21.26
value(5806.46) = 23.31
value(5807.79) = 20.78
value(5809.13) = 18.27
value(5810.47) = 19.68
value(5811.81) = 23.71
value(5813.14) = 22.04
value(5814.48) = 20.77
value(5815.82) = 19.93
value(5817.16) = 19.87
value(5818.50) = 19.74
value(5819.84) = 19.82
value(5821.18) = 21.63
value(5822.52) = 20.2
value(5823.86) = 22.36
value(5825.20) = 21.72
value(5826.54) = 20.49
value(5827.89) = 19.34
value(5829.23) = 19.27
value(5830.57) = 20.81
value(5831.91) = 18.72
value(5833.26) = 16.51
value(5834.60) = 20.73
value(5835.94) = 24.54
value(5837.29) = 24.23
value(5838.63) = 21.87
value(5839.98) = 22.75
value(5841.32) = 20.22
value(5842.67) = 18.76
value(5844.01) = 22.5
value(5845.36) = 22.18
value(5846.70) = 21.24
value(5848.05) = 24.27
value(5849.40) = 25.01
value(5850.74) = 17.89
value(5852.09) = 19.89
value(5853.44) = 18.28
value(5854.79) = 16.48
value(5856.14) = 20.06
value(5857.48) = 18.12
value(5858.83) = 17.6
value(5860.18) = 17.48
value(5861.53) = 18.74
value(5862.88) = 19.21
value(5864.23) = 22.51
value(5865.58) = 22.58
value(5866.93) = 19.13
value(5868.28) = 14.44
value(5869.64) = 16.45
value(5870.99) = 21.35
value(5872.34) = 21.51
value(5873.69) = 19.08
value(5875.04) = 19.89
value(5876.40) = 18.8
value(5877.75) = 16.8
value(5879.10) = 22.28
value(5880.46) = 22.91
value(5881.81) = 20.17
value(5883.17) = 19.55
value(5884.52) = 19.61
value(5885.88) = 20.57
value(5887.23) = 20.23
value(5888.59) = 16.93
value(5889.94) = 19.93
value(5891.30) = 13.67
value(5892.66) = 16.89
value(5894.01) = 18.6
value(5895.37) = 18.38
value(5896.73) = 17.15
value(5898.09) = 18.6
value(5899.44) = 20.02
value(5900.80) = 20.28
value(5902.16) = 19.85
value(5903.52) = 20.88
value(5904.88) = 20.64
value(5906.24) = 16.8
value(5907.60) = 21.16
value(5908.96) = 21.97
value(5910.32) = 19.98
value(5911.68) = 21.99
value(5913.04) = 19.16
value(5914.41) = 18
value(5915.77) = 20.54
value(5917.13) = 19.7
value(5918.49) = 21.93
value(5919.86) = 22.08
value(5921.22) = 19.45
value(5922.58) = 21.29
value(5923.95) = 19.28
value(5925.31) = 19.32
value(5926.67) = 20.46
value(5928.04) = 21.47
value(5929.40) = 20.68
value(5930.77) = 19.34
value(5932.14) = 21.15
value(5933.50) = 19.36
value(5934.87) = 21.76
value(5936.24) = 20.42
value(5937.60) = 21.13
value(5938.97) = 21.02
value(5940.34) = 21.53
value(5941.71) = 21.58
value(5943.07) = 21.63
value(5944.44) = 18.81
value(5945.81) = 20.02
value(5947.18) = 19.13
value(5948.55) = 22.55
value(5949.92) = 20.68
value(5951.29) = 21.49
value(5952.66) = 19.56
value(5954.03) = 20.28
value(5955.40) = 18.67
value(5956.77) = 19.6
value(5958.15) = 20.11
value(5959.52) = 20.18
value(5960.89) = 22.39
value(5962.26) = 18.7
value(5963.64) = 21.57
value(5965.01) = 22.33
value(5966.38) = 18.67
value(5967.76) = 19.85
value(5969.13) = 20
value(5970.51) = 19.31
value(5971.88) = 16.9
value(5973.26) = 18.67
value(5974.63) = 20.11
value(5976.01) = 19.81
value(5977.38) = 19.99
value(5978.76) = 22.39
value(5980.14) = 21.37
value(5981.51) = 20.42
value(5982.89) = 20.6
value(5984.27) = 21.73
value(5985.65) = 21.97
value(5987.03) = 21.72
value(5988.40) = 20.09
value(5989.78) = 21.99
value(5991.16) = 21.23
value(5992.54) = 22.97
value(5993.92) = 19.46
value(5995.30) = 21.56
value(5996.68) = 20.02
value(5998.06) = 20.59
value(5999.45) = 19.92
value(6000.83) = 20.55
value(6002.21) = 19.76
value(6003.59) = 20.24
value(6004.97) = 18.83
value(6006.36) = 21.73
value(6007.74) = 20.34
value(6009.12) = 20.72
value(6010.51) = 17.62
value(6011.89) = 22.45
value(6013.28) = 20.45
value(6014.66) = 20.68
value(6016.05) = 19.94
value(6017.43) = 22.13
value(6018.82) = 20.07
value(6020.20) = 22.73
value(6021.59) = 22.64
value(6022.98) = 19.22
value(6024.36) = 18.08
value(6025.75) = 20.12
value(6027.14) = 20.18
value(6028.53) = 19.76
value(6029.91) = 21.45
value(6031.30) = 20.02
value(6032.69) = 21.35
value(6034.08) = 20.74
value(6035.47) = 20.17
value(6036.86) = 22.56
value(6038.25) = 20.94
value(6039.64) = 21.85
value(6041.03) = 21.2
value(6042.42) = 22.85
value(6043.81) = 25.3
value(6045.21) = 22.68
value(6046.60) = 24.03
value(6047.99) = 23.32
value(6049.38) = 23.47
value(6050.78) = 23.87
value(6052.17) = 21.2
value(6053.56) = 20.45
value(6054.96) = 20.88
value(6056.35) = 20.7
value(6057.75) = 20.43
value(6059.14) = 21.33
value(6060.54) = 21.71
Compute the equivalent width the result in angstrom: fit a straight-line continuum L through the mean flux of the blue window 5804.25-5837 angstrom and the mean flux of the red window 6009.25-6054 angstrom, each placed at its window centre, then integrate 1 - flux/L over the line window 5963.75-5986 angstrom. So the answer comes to 0.95 angstrom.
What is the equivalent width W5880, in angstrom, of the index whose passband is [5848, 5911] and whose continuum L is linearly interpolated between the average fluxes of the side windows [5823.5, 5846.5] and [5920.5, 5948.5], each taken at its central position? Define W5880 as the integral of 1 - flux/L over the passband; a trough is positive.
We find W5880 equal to 4.2 angstrom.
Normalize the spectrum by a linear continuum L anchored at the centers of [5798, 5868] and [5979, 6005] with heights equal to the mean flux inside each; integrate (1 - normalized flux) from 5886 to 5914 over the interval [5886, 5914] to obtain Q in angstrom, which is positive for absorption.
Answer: 2.1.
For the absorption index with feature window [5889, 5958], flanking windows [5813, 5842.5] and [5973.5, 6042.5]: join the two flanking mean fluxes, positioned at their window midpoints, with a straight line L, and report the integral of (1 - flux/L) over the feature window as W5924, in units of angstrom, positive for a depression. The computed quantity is 2.52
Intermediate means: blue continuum 20.7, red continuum 20.8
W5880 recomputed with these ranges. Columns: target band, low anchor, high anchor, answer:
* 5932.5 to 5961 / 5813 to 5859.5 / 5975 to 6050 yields 0.46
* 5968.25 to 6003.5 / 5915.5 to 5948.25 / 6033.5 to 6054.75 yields 1.45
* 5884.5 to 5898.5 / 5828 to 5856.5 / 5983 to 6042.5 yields 1.75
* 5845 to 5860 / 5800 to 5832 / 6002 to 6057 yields 0.57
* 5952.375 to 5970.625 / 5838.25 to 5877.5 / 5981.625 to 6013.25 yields 0.34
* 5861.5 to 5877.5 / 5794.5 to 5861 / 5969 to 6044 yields 0.96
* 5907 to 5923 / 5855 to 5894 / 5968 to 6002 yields -0.77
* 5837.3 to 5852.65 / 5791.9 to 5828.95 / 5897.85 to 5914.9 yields -0.83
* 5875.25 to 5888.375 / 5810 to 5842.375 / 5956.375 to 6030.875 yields 0.47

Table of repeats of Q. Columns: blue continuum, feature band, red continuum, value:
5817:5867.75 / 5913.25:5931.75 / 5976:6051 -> 0.4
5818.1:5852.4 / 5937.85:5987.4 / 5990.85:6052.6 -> 1.6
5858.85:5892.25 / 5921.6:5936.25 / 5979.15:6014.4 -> -0.3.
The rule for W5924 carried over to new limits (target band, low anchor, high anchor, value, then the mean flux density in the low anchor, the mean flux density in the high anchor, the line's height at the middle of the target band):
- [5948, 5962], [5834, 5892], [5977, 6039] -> 0.0 angstrom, 20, 20.7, 20.5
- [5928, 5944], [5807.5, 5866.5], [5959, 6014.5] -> -0.3 angstrom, 20.5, 20.5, 20.5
